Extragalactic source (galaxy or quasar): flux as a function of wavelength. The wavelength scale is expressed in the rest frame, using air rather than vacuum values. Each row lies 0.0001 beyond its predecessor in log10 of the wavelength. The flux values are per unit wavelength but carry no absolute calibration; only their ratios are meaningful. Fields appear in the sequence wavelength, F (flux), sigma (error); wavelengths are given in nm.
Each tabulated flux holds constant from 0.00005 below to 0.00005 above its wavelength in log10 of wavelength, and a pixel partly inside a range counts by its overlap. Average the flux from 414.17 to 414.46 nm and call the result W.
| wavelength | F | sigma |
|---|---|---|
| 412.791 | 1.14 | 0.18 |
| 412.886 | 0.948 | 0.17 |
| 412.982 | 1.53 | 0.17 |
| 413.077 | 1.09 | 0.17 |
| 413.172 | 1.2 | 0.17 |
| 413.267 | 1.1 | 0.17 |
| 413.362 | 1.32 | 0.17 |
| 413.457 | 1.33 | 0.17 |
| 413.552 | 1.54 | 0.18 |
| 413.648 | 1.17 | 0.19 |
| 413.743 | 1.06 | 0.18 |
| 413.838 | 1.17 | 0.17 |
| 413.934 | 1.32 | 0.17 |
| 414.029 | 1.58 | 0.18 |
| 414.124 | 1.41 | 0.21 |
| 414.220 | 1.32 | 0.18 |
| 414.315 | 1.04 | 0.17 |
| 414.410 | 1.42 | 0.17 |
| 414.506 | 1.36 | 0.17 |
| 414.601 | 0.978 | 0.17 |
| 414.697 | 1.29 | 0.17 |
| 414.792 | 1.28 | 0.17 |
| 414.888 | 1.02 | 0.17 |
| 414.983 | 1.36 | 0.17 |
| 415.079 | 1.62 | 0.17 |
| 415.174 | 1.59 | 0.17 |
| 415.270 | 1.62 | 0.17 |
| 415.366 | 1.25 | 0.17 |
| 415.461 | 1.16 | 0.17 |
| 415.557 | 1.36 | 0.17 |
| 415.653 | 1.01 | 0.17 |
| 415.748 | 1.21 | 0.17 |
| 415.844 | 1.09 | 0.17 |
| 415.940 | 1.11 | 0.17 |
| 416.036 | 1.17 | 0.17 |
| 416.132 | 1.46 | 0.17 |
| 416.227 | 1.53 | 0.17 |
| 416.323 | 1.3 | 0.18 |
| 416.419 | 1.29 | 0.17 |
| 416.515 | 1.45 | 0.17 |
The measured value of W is 1.26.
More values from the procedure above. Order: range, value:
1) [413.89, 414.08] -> 1.46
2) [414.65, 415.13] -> 1.32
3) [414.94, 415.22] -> 1.53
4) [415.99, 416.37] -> 1.37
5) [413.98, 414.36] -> 1.34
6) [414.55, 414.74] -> 1.13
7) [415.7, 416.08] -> 1.14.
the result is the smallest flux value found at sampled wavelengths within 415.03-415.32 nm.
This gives 1.59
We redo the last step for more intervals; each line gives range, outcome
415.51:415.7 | 1.01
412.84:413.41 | 0.948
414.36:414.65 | 0.978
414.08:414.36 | 1.04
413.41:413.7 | 1.17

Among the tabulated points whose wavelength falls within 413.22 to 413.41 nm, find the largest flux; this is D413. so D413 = 1.32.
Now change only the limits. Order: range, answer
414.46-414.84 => 1.36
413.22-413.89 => 1.54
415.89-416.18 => 1.46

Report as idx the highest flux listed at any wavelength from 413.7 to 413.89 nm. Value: 1.17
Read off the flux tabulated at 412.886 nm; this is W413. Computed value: 0.948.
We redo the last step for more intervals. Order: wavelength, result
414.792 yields 1.28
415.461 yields 1.16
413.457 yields 1.33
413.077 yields 1.09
